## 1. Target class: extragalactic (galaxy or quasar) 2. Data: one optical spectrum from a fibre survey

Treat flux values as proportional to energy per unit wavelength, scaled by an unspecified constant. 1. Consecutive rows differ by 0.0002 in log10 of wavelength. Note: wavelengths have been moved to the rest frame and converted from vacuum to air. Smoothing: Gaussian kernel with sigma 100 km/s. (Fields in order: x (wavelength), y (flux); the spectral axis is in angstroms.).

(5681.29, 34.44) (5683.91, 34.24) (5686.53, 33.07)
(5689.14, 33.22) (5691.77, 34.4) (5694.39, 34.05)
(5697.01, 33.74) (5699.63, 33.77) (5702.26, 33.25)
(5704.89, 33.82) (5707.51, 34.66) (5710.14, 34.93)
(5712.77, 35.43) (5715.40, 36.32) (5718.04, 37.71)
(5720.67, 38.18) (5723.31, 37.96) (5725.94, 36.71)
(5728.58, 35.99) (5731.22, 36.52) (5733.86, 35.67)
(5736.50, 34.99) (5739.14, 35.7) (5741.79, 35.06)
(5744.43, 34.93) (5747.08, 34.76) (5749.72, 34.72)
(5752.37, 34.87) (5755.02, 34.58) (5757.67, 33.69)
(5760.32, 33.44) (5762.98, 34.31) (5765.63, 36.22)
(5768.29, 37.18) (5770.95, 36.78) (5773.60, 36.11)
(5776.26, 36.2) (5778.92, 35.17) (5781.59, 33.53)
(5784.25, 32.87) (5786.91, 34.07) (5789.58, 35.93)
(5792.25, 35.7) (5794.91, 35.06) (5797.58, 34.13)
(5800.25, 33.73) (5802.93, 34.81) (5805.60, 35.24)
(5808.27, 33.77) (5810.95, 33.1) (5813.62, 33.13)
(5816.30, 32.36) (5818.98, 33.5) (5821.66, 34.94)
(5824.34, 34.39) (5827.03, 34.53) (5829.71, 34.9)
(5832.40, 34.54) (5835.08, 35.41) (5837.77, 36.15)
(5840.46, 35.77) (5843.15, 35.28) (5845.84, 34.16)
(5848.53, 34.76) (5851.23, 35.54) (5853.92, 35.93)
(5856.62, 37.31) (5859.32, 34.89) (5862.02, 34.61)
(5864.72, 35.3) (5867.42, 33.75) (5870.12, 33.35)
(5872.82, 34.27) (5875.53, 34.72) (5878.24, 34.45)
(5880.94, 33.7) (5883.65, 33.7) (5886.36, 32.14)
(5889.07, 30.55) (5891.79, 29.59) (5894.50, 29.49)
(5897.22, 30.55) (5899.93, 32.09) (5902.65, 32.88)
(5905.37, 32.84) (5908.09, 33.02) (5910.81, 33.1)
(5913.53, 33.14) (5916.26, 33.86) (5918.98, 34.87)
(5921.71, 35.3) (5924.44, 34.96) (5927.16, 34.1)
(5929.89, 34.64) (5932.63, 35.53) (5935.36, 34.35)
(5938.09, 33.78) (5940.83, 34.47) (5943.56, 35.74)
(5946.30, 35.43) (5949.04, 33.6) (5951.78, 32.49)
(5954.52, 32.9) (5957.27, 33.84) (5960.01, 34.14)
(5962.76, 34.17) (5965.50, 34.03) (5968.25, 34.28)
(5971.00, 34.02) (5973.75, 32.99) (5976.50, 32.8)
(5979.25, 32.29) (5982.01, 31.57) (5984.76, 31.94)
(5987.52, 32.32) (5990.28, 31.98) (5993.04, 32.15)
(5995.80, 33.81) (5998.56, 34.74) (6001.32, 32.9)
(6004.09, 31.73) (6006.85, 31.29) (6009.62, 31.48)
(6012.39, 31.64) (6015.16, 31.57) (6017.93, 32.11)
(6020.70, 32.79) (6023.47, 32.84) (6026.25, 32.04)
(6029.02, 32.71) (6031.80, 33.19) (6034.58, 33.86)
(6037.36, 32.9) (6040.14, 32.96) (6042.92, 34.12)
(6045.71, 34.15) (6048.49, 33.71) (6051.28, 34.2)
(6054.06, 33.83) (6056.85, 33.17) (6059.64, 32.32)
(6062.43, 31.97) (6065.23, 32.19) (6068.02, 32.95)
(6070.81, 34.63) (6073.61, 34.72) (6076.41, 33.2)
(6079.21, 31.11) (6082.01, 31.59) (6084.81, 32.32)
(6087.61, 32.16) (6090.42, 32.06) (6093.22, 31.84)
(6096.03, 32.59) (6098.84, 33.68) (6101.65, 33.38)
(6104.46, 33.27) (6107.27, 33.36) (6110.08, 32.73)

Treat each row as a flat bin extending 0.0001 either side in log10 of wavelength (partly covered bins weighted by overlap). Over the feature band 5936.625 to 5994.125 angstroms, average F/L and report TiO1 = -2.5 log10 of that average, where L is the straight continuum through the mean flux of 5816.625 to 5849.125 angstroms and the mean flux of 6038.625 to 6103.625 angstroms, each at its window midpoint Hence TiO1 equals 0.01 mag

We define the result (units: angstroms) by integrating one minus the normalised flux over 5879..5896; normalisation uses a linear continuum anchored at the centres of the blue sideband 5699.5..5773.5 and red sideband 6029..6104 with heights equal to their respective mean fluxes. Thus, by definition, 1.35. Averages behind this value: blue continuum 35.5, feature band 31.6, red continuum 33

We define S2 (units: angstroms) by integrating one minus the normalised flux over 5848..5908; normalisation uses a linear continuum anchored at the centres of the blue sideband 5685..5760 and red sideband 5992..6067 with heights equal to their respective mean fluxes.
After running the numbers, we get 0.9 angstroms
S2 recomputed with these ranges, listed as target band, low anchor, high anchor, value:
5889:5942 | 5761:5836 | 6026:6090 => 1.1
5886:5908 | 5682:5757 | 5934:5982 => 1.8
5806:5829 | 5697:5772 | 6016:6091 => 0.6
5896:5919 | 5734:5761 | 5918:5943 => 1.2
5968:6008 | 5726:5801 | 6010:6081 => 0.9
